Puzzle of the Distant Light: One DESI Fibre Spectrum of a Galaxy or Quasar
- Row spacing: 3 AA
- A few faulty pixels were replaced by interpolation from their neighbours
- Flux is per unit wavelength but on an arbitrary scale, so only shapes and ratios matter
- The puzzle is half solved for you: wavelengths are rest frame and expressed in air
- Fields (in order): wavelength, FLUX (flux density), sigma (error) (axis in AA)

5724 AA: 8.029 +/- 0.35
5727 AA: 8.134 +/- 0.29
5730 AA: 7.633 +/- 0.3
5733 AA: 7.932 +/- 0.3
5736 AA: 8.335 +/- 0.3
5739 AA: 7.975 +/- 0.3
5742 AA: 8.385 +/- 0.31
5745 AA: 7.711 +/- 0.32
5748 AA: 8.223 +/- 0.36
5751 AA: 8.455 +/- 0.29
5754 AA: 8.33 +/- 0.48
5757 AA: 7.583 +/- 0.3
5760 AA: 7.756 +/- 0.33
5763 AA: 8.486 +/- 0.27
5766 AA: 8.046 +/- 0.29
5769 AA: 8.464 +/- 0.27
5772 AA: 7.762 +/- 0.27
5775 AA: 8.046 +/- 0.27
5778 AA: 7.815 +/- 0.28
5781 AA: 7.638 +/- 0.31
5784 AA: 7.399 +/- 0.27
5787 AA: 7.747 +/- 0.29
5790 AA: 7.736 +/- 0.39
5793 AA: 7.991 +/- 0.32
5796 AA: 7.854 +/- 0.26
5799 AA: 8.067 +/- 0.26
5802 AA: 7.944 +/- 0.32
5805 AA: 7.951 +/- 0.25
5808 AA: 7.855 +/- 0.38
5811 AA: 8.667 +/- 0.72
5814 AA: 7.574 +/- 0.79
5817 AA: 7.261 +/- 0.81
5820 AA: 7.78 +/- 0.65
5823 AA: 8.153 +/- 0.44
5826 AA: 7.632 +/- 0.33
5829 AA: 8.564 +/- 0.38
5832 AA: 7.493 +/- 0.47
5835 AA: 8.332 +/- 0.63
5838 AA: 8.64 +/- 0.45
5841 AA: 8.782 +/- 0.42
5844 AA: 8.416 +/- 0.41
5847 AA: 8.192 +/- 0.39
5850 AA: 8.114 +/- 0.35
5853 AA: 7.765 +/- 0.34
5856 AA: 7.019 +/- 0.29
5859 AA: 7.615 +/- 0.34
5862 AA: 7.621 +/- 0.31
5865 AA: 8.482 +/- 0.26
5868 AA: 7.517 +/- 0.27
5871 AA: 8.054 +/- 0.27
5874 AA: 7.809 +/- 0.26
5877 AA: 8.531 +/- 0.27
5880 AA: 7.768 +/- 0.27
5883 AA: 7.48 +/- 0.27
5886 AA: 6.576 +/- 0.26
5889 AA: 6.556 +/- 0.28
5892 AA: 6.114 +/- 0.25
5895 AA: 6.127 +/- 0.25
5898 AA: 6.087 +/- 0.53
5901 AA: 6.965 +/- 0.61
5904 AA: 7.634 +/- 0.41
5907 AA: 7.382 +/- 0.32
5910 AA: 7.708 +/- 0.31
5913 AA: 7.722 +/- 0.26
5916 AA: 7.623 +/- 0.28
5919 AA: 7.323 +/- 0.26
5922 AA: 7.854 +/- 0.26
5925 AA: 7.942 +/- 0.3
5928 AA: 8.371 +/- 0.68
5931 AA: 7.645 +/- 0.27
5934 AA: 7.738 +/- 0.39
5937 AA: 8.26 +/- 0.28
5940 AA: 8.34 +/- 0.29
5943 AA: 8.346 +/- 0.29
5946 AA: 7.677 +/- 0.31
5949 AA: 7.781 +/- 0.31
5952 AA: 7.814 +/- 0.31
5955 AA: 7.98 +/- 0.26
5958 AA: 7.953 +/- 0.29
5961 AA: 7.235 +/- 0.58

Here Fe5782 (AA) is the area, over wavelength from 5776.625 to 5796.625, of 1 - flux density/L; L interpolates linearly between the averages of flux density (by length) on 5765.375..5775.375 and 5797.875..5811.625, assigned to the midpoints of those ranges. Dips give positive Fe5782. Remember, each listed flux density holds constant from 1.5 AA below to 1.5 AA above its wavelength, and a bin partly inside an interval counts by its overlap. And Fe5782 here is 0.84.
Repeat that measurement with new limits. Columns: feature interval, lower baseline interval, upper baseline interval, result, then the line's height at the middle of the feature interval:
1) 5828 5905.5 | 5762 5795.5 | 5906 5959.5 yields 2.60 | 7.88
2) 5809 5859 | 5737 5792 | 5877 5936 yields -2.26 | 7.66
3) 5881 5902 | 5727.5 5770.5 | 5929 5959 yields 3.73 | 8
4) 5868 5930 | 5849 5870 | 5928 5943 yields 4.08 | 7.91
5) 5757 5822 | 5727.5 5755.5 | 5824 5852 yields 2.21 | 8.17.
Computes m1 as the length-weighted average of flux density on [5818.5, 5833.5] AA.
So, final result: 7.92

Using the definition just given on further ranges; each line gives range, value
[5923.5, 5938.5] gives 7.99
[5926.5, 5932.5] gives 8.01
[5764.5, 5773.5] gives 8.09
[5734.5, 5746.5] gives 8.1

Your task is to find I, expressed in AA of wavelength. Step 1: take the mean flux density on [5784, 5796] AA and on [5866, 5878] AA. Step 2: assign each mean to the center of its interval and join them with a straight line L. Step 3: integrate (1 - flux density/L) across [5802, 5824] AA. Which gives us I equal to -0.16 AA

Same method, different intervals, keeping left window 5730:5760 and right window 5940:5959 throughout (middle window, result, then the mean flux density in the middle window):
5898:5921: 1.7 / 7.4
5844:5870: 0.6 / 7.83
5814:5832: 0.5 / 7.82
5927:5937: 0.0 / 7.95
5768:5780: 0.1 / 7.99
